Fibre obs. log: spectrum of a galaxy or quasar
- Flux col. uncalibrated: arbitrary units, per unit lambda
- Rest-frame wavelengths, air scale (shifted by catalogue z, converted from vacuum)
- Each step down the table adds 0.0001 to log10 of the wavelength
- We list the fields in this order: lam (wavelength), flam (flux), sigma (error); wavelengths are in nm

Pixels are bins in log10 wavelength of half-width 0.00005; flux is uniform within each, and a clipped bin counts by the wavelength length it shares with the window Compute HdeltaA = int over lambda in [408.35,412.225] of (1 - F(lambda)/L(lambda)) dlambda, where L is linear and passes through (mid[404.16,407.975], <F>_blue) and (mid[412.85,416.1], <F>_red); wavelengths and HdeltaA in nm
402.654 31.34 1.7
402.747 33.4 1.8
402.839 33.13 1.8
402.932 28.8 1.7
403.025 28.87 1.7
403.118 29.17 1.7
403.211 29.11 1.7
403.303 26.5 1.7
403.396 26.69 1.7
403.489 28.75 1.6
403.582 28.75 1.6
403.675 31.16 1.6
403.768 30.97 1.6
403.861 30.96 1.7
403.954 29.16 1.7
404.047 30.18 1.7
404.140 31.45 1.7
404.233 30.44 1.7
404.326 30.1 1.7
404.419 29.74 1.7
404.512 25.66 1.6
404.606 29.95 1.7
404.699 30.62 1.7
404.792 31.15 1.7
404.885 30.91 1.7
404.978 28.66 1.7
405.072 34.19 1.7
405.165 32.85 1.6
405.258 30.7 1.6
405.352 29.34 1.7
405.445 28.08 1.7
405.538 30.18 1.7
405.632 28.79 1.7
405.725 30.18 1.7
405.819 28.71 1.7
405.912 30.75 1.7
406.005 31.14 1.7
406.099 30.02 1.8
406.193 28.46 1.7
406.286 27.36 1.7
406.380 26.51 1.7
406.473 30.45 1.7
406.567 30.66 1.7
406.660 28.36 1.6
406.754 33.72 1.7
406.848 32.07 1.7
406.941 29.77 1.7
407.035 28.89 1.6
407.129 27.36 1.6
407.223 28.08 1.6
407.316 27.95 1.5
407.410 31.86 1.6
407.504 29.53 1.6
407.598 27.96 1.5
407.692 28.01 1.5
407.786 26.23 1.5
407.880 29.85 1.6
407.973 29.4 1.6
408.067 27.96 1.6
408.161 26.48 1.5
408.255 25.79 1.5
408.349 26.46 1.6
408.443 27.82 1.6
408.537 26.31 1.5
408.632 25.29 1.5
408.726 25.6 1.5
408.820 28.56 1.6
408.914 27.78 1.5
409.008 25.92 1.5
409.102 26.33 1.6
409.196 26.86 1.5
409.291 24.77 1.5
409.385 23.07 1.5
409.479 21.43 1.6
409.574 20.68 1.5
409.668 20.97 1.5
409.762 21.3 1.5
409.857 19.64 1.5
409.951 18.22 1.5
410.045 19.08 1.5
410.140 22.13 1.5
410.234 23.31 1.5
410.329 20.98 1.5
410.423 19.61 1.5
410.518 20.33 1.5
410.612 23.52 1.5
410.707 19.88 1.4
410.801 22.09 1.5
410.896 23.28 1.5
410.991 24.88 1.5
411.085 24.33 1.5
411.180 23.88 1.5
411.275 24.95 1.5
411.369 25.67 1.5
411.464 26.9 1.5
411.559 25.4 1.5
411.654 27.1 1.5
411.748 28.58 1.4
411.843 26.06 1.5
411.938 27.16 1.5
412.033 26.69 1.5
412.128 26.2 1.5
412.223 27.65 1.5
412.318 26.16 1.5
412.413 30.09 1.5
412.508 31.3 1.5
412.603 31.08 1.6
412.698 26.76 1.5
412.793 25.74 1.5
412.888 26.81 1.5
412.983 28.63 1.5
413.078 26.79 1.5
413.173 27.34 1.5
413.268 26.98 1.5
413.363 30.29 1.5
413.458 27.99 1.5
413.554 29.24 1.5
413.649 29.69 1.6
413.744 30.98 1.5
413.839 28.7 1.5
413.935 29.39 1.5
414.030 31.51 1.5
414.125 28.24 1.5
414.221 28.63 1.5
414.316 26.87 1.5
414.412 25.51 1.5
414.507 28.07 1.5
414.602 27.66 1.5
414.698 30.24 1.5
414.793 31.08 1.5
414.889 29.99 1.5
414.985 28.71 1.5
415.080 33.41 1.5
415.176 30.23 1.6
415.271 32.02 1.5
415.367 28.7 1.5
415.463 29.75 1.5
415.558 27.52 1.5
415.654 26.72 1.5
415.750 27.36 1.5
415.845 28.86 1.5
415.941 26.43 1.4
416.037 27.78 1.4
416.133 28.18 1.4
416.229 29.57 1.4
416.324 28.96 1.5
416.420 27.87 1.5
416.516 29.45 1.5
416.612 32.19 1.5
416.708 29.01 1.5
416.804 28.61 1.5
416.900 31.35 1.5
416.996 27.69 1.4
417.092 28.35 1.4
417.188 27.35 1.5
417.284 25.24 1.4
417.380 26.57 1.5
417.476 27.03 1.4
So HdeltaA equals 0.67 nm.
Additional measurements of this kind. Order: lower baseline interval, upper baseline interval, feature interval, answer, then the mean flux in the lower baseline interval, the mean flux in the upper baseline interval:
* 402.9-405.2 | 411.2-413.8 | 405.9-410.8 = 0.46 nm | 29.8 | 27.7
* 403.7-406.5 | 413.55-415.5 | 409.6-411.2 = 0.44 nm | 29.9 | 29.5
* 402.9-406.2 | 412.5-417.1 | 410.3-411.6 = 0.26 nm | 29.8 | 28.8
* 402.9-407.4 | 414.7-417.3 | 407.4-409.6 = 0.21 nm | 29.7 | 29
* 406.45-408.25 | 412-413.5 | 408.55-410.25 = 0.31 nm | 29.1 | 27.9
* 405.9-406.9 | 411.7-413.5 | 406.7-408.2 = 0.03 nm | 29.9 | 27.8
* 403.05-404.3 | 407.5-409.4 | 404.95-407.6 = -0.16 nm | 29.5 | 27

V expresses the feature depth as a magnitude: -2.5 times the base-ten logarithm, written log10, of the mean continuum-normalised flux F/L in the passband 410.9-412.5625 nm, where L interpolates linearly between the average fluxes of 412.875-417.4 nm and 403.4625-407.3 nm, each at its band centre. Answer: 0.10 mag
